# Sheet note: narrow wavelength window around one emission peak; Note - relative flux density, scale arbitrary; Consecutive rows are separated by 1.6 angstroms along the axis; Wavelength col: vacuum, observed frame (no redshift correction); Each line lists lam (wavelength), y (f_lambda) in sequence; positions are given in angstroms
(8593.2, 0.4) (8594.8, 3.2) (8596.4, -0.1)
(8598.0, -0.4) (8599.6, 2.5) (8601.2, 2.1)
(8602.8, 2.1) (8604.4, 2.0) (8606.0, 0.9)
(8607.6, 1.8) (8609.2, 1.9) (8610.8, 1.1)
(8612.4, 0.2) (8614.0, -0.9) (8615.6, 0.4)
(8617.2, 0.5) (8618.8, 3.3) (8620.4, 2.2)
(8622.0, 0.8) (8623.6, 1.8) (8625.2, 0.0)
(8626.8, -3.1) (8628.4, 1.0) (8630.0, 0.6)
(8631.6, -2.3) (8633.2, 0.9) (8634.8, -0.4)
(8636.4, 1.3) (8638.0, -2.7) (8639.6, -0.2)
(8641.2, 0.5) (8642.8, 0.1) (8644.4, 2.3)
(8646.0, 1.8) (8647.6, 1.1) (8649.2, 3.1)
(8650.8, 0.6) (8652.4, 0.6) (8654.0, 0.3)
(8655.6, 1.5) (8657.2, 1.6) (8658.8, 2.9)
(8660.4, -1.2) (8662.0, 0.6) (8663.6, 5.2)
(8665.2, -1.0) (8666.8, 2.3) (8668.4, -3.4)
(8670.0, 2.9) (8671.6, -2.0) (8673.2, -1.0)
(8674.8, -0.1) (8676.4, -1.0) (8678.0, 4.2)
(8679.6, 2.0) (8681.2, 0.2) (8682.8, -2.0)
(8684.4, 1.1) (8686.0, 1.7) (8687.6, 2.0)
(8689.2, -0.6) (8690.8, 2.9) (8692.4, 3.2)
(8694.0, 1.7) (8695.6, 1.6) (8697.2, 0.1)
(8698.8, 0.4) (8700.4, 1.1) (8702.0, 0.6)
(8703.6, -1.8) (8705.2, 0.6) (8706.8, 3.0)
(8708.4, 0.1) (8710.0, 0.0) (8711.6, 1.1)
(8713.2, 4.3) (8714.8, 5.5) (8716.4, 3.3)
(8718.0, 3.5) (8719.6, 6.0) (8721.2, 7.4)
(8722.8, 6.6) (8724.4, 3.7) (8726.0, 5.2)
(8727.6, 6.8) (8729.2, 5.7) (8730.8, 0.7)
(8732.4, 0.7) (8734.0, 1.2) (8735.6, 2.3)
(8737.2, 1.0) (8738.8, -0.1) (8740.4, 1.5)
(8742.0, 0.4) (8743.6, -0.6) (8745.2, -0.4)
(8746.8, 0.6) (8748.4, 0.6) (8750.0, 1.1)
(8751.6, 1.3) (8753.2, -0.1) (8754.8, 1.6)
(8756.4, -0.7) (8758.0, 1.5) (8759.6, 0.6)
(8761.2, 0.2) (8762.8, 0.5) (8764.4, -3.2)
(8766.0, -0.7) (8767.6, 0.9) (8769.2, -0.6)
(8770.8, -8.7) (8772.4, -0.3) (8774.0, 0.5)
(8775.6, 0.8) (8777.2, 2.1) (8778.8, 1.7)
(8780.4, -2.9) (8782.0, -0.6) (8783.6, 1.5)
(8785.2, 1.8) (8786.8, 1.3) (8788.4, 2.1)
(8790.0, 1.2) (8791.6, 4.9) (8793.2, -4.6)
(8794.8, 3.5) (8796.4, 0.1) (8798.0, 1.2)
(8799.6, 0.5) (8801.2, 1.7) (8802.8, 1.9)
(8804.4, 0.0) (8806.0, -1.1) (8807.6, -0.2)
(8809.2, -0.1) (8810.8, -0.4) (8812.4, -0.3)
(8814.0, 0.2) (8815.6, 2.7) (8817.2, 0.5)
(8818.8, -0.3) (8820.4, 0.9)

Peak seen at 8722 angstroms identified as [O II]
